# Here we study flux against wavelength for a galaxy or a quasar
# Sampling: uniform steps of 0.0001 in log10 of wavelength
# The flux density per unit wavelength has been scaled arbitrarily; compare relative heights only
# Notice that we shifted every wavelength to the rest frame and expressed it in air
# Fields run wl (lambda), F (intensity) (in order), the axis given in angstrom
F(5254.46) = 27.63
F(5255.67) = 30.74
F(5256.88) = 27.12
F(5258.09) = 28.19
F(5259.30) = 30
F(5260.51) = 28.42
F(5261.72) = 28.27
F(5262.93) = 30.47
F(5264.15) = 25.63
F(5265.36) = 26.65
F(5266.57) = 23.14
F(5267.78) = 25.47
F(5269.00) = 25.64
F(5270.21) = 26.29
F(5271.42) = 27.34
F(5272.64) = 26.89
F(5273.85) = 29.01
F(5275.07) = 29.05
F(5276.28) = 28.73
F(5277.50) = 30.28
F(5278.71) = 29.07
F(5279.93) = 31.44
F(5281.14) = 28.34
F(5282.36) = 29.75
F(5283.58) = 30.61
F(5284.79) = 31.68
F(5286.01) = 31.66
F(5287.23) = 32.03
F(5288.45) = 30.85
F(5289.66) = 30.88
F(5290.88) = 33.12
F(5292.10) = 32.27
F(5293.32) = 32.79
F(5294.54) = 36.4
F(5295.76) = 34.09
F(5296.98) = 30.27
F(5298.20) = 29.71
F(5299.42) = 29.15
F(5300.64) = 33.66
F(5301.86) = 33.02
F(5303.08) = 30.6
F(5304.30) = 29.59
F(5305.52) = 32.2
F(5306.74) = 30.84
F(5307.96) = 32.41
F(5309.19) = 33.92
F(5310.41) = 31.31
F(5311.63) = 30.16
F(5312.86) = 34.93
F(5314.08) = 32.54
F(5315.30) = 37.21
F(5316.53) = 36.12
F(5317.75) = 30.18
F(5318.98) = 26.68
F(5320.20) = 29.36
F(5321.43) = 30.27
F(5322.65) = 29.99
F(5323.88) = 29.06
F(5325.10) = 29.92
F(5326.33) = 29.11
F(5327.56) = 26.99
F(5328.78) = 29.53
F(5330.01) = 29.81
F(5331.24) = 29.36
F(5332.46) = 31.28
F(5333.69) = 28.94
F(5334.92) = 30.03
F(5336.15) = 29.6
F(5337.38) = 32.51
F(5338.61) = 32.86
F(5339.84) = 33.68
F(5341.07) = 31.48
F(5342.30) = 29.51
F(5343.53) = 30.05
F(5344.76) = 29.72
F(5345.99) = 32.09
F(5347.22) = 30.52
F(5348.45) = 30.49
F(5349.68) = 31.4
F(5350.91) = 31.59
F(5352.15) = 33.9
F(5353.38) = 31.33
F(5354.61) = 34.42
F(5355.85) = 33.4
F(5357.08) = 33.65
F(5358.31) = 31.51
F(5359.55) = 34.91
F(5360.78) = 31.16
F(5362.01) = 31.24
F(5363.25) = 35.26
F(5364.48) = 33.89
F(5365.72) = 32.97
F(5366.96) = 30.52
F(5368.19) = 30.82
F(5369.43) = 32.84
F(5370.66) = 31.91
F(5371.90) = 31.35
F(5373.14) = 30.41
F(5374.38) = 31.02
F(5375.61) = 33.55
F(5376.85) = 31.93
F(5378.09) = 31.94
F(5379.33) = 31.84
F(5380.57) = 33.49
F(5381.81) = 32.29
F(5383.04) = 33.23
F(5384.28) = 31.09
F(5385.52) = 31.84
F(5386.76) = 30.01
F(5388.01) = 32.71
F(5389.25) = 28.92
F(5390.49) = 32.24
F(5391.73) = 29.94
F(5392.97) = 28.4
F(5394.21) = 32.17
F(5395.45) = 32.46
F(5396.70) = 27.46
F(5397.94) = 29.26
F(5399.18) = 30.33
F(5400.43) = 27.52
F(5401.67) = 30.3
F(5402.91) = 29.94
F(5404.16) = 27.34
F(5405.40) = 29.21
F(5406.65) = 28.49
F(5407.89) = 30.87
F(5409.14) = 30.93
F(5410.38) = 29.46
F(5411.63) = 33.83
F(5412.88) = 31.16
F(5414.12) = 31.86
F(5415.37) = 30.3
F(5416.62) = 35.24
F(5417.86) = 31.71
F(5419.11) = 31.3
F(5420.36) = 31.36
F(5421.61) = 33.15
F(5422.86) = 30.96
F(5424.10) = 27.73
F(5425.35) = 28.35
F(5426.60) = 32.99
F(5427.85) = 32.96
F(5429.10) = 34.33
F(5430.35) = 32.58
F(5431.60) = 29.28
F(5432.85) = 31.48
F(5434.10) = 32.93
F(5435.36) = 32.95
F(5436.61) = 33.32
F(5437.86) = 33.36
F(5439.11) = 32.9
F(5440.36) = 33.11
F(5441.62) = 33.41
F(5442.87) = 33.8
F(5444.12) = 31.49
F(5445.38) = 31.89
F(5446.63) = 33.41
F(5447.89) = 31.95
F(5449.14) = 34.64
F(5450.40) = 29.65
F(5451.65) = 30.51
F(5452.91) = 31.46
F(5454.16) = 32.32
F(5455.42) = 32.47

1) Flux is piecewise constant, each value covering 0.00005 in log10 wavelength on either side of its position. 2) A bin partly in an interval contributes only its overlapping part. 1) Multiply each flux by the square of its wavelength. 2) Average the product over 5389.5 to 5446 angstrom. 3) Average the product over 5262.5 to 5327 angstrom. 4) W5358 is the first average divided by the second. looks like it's 1.08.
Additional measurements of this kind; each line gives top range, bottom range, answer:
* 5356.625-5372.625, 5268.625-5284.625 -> 1.16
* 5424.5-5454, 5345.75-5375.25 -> 1.03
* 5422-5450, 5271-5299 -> 1.11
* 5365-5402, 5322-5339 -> 1.06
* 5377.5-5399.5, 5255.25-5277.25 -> 1.18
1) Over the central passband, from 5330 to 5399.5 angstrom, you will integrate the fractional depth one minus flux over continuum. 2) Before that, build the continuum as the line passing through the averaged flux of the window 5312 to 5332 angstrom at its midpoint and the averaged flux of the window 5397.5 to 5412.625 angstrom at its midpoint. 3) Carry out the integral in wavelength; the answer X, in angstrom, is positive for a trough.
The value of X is -3.0 angstrom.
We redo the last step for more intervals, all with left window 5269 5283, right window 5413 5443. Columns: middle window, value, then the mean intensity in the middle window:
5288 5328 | -3.0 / 31.5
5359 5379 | -1.0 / 32.2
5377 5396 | -0.2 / 31.5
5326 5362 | -1.2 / 31.2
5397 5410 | 0.9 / 29.4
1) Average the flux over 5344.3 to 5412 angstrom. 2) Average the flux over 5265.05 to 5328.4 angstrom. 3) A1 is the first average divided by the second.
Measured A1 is 1.0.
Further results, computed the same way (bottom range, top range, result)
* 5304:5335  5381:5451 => 1.02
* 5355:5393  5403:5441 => 0.98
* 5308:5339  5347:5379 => 1.04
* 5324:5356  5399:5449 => 1.02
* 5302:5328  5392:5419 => 0.98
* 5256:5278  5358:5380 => 1.17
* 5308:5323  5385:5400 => 0.95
